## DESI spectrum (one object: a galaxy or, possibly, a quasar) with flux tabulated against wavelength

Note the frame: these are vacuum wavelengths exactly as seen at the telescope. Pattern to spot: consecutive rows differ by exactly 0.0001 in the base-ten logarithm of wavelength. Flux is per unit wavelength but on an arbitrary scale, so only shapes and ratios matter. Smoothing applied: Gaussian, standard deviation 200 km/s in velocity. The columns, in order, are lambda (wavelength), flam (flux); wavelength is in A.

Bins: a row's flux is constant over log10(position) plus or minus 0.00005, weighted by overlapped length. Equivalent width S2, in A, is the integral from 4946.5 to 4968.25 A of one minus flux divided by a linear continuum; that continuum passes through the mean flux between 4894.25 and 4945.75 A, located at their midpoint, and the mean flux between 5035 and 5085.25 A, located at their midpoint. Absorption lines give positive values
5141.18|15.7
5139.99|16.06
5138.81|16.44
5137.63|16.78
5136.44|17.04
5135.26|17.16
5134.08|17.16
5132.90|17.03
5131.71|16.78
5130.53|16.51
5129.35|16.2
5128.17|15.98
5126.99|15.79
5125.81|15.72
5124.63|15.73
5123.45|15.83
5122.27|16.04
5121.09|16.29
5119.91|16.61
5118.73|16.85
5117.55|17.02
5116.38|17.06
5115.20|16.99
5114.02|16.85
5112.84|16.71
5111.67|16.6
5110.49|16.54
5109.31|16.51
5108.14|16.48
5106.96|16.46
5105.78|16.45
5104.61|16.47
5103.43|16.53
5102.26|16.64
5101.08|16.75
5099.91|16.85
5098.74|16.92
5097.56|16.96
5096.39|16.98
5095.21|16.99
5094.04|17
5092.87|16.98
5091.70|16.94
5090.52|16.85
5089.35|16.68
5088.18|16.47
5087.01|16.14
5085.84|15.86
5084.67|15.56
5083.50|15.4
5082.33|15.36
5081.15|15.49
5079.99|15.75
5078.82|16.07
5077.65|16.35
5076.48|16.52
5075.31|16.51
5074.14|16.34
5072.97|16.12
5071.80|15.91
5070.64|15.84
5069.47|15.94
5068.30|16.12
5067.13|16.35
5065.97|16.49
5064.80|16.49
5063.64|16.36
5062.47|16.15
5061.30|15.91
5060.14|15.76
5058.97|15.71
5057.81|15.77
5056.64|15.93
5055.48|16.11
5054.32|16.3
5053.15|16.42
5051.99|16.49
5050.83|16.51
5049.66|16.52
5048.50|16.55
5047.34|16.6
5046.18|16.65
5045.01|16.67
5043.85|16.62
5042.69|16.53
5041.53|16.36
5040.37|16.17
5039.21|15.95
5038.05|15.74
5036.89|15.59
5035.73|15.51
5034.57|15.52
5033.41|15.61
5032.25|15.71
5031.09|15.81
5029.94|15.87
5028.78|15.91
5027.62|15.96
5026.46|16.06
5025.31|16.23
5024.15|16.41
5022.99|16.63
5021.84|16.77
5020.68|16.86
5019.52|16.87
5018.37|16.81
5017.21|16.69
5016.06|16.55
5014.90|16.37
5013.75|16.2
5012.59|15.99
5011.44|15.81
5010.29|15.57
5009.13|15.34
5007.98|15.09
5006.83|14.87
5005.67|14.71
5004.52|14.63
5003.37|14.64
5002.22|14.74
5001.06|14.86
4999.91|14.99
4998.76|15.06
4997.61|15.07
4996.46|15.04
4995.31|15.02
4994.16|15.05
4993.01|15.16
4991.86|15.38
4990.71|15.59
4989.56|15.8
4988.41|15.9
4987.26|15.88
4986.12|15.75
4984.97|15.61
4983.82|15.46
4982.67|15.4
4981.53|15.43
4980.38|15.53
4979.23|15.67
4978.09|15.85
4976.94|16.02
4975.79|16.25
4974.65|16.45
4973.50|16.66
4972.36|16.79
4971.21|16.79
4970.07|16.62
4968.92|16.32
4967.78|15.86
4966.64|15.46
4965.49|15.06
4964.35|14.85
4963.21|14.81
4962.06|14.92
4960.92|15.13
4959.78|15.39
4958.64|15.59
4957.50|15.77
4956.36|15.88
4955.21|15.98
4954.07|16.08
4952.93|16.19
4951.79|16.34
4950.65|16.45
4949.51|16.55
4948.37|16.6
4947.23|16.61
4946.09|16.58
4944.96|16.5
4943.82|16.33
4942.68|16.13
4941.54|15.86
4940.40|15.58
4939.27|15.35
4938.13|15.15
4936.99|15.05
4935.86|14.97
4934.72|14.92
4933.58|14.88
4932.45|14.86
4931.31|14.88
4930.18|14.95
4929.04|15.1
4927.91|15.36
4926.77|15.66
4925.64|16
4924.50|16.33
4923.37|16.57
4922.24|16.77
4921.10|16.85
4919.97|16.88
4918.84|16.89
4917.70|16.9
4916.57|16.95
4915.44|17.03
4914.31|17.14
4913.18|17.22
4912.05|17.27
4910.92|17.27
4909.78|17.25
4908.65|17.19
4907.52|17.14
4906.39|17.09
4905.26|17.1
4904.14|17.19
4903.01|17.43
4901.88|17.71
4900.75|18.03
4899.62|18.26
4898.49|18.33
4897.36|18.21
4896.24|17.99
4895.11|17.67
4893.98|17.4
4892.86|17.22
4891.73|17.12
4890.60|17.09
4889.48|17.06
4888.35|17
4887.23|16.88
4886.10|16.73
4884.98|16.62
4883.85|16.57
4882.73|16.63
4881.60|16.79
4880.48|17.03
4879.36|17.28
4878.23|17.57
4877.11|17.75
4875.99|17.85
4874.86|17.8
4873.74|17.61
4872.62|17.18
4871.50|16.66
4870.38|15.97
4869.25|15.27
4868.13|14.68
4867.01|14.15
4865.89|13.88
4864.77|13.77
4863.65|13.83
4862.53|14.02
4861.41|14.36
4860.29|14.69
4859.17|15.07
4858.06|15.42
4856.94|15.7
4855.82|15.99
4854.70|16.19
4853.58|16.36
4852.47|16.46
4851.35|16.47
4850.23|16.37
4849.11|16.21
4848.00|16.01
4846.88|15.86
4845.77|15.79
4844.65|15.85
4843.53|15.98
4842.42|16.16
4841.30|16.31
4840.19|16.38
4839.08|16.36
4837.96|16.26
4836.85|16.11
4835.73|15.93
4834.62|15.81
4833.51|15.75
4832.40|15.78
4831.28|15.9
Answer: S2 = 0.9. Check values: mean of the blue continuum 16.5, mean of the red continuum 16.1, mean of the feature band 15.8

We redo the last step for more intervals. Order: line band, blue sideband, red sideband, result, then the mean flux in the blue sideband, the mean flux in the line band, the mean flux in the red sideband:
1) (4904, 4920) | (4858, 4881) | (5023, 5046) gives -1.25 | 15.8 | 17.1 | 16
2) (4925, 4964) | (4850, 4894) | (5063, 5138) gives 1.48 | 16.2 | 15.7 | 16.4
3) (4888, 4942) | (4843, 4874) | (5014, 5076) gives -3.02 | 15.5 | 16.6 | 16.2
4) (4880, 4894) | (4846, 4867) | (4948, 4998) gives -1.32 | 15.3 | 16.9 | 15.8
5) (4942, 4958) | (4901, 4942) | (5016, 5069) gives 0.01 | 16.3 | 16.3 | 16.2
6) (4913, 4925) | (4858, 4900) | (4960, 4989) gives -0.50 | 16.5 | 16.9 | 15.8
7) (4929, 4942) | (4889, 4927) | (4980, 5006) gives 1.13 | 17.2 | 15.1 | 15.3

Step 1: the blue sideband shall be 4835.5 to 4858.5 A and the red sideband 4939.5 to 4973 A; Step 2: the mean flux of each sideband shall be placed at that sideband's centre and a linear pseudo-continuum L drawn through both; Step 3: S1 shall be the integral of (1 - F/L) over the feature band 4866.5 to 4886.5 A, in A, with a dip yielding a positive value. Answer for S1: -0.8 A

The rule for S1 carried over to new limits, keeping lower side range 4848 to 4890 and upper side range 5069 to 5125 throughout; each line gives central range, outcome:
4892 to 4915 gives -1.92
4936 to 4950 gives 0.19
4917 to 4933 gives 0.17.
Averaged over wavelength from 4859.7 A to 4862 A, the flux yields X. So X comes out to 14.5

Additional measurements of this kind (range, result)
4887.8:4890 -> 17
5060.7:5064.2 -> 16.1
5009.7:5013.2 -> 15.8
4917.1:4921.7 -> 16.9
